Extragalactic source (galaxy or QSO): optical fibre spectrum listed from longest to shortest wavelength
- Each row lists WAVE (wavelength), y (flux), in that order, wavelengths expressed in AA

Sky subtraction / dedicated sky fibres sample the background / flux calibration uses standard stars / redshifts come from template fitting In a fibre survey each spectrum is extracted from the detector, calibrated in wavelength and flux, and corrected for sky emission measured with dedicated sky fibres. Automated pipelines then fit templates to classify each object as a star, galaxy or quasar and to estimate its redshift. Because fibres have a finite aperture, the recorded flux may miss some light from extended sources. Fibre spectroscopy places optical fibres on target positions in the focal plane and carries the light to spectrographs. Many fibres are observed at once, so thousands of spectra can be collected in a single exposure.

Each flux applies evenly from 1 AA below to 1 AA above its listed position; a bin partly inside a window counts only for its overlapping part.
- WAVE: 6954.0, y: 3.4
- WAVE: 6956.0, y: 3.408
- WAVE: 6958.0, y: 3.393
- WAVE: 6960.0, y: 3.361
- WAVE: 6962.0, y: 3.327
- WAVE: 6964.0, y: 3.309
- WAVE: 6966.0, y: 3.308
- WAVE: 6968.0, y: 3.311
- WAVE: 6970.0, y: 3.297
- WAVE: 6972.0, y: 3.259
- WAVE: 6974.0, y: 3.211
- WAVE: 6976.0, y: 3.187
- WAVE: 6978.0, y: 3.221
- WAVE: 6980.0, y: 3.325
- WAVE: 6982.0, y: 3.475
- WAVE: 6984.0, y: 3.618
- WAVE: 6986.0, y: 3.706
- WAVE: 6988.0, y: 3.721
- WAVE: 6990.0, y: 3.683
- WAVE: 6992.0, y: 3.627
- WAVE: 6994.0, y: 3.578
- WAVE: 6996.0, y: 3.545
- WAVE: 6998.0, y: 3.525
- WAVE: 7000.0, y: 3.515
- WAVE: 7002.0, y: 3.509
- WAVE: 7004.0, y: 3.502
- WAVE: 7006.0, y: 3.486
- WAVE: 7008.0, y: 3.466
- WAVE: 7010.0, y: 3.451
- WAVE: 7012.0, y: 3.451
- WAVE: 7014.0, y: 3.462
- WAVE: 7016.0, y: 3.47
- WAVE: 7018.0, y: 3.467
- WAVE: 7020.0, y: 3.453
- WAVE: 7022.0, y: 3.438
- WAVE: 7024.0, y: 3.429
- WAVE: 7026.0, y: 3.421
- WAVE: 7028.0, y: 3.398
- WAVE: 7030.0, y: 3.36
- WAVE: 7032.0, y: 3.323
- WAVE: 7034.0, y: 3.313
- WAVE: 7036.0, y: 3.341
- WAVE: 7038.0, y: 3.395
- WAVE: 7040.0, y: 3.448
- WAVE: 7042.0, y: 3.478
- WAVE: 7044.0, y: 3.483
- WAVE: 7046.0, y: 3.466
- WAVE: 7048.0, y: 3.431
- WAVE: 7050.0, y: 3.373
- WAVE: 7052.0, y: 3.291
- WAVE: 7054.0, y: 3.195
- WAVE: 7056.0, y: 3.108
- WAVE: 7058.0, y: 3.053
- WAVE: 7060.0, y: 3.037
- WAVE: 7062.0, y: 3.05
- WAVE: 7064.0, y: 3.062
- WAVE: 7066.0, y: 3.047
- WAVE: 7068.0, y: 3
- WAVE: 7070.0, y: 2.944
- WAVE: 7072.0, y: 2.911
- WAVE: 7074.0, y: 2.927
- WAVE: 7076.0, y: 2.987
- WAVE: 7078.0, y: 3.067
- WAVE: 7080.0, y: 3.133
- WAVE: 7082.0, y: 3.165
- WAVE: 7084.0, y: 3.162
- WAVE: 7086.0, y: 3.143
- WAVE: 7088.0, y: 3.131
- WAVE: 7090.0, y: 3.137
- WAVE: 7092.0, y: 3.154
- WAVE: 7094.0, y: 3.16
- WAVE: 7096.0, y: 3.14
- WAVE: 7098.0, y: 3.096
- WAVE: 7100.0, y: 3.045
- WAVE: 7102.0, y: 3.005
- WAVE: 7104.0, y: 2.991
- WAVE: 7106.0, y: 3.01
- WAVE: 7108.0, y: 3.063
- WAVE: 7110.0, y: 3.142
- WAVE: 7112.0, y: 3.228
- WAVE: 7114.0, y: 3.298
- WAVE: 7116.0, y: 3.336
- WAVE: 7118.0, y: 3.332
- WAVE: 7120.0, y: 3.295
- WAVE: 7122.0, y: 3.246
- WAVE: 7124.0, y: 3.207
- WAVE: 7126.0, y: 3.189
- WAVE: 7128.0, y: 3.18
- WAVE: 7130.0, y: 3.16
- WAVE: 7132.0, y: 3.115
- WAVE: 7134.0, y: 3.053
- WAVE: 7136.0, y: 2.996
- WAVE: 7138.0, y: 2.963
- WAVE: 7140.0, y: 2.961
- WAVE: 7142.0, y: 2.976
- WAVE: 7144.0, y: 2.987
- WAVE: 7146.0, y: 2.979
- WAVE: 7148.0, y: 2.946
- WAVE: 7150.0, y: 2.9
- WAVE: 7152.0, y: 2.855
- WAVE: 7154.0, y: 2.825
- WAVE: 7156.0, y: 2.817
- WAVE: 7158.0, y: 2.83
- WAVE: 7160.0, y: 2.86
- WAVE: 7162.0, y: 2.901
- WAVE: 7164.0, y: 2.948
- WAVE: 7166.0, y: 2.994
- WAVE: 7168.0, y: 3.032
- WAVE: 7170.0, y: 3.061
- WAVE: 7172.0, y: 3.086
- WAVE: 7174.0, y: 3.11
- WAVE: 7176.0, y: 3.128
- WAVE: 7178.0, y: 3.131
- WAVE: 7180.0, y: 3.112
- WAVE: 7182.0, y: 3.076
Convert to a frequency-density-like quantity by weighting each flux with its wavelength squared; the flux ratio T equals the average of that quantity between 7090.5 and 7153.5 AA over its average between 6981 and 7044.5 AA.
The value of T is 0.92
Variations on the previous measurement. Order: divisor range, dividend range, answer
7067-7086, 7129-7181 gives 1.01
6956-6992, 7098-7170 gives 0.94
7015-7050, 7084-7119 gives 0.94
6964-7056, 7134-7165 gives 0.89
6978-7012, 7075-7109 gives 0.90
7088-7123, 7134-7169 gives 0.94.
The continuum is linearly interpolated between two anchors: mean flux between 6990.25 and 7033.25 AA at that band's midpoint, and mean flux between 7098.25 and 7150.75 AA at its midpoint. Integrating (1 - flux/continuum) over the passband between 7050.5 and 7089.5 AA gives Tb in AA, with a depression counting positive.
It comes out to 2.4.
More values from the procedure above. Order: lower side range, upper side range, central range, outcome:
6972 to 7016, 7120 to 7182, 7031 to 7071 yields 0.9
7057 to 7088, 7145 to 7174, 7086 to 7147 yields -2.6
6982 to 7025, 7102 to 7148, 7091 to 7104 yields 0.5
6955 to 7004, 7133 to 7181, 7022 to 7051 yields -1.0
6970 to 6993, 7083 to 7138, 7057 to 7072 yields 1.1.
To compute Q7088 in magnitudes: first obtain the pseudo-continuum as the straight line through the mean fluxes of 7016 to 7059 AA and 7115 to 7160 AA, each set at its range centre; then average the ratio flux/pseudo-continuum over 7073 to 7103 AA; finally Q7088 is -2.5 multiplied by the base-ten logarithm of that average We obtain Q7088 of 0.038 mag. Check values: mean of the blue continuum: 3.37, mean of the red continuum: 3.05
